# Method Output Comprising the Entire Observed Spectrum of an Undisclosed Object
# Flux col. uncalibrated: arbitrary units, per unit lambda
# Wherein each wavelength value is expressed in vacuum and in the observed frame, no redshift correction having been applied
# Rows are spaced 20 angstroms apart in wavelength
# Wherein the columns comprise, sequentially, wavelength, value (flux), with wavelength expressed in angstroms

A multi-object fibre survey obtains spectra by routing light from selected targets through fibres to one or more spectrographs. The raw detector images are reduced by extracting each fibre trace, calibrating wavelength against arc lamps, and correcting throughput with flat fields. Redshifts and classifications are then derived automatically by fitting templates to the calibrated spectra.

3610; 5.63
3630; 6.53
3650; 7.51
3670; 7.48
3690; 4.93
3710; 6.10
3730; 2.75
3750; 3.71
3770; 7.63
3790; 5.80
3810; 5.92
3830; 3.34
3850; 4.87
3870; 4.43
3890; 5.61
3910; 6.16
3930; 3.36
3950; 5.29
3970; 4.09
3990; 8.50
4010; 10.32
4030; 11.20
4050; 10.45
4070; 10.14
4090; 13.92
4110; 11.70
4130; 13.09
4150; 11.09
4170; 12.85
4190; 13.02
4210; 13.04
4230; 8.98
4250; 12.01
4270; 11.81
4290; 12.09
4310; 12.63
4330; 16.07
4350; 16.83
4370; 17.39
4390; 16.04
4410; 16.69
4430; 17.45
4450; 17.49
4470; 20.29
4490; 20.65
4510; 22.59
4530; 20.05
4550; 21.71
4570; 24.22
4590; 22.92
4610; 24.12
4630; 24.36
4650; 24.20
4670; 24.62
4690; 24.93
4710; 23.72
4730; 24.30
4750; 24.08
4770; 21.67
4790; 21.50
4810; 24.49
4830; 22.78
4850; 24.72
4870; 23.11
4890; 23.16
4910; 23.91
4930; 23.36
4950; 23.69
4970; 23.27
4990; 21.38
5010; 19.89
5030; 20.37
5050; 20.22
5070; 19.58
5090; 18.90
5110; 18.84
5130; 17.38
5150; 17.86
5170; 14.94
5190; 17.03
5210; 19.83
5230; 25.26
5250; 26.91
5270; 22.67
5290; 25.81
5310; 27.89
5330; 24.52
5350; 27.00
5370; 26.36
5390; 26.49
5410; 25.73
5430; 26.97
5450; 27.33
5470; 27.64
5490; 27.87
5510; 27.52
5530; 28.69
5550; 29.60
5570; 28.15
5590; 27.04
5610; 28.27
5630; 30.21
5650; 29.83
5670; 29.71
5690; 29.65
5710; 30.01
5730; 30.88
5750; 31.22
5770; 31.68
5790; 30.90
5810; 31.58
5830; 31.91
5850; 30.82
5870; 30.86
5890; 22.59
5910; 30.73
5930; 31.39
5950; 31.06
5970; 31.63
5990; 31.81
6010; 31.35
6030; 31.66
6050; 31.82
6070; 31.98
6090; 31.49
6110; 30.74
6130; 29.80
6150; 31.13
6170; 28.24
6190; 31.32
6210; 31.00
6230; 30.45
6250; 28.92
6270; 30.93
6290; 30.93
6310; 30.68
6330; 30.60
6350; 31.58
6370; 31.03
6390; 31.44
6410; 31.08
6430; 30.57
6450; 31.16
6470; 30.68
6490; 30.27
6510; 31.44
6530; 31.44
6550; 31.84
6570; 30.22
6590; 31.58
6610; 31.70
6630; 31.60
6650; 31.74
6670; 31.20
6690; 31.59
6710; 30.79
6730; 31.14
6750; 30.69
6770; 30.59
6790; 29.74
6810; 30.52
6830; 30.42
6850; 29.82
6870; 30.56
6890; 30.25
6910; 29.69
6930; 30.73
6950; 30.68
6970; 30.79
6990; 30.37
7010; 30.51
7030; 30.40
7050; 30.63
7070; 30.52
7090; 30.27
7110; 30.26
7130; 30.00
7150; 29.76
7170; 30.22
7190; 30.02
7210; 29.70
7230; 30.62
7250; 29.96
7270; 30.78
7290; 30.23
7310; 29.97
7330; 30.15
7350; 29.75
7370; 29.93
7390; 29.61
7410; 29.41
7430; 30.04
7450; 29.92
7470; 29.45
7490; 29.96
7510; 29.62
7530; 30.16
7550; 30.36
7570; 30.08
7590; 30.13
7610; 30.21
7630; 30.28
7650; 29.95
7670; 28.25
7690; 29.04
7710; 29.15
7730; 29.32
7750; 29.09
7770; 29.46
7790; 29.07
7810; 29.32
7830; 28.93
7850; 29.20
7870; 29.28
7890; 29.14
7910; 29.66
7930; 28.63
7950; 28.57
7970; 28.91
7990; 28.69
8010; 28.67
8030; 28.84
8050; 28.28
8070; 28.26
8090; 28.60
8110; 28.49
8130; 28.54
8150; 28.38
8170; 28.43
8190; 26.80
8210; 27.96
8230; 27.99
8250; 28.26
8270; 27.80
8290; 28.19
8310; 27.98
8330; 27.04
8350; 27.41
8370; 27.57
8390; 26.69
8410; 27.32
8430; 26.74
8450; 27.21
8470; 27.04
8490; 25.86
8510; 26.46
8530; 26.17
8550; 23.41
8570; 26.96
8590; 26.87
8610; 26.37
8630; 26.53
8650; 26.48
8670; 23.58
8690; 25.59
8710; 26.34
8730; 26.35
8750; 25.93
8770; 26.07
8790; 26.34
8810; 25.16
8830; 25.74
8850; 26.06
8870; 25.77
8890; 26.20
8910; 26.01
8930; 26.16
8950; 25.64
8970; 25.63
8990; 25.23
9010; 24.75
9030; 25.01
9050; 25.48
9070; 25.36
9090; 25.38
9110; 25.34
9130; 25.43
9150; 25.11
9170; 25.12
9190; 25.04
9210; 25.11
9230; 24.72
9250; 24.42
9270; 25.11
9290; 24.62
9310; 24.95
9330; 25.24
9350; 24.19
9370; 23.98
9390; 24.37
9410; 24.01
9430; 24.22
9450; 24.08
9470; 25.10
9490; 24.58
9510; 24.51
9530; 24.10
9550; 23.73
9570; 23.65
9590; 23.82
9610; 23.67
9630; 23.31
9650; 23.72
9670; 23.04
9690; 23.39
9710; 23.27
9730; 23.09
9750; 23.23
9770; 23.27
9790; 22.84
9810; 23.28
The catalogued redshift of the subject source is 0.00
